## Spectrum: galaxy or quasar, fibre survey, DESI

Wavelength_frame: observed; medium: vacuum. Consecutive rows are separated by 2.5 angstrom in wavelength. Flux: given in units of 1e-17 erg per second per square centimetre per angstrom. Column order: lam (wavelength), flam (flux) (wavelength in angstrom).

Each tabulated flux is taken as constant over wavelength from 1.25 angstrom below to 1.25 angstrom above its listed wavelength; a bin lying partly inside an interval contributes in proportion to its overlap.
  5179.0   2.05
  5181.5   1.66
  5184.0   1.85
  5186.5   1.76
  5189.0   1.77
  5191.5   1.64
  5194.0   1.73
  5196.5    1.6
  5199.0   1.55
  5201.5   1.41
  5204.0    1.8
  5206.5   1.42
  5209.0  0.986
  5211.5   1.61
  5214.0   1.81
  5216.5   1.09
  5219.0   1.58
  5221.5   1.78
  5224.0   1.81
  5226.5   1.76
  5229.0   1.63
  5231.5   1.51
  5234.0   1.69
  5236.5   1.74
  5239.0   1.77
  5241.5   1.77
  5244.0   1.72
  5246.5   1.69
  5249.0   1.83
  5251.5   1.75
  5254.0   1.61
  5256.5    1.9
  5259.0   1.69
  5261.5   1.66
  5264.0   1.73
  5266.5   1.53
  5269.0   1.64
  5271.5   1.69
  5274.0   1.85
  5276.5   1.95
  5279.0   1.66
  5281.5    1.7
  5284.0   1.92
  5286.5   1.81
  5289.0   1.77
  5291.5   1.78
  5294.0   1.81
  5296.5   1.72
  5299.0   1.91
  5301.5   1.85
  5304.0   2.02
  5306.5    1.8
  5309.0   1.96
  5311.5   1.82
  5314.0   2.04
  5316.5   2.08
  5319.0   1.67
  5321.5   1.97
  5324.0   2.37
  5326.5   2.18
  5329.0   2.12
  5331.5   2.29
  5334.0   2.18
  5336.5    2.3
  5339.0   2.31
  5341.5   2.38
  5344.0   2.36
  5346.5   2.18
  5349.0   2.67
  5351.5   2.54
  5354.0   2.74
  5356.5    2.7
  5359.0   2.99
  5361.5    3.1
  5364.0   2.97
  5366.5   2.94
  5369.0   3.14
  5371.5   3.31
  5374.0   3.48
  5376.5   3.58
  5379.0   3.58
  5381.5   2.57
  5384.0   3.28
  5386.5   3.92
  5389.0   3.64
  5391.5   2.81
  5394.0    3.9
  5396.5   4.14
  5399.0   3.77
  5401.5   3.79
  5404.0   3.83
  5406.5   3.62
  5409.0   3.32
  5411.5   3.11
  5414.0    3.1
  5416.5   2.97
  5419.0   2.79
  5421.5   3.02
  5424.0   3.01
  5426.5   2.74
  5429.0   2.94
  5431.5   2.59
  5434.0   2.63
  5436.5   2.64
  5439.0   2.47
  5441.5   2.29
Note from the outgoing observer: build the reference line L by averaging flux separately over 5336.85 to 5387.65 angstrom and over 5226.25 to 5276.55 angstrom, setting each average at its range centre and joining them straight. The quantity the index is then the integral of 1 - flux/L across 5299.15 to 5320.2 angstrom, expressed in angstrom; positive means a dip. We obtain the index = 4.0 angstrom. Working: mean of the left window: 1.71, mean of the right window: 2.92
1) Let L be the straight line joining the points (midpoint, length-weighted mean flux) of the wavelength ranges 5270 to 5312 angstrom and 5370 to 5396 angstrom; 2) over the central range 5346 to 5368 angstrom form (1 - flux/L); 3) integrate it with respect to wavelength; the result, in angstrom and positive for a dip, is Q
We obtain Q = 1.4 angstrom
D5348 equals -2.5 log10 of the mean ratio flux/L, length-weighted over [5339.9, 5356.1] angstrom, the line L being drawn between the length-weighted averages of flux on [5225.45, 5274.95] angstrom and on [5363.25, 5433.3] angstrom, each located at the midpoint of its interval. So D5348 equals 0.11 mag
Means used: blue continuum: 1.71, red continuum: 3.28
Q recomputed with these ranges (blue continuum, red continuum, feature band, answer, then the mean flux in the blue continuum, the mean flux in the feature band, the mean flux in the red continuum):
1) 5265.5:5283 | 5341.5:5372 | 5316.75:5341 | 2.6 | 1.72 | 2.16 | 2.77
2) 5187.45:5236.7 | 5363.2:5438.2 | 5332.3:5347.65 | 2.4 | 1.59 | 2.29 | 3.23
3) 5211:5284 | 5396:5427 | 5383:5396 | -1.9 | 1.7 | 3.55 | 3.32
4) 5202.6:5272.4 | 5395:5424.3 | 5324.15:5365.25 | 3.6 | 1.65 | 2.5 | 3.39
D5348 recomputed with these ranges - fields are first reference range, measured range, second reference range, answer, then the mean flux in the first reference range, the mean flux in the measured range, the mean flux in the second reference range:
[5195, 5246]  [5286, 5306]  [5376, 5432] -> 0.25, 1.6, 1.83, 3.31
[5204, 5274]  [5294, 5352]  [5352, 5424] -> 0.22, 1.65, 2.11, 3.28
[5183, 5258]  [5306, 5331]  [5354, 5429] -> 0.27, 1.65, 2.02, 3.27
